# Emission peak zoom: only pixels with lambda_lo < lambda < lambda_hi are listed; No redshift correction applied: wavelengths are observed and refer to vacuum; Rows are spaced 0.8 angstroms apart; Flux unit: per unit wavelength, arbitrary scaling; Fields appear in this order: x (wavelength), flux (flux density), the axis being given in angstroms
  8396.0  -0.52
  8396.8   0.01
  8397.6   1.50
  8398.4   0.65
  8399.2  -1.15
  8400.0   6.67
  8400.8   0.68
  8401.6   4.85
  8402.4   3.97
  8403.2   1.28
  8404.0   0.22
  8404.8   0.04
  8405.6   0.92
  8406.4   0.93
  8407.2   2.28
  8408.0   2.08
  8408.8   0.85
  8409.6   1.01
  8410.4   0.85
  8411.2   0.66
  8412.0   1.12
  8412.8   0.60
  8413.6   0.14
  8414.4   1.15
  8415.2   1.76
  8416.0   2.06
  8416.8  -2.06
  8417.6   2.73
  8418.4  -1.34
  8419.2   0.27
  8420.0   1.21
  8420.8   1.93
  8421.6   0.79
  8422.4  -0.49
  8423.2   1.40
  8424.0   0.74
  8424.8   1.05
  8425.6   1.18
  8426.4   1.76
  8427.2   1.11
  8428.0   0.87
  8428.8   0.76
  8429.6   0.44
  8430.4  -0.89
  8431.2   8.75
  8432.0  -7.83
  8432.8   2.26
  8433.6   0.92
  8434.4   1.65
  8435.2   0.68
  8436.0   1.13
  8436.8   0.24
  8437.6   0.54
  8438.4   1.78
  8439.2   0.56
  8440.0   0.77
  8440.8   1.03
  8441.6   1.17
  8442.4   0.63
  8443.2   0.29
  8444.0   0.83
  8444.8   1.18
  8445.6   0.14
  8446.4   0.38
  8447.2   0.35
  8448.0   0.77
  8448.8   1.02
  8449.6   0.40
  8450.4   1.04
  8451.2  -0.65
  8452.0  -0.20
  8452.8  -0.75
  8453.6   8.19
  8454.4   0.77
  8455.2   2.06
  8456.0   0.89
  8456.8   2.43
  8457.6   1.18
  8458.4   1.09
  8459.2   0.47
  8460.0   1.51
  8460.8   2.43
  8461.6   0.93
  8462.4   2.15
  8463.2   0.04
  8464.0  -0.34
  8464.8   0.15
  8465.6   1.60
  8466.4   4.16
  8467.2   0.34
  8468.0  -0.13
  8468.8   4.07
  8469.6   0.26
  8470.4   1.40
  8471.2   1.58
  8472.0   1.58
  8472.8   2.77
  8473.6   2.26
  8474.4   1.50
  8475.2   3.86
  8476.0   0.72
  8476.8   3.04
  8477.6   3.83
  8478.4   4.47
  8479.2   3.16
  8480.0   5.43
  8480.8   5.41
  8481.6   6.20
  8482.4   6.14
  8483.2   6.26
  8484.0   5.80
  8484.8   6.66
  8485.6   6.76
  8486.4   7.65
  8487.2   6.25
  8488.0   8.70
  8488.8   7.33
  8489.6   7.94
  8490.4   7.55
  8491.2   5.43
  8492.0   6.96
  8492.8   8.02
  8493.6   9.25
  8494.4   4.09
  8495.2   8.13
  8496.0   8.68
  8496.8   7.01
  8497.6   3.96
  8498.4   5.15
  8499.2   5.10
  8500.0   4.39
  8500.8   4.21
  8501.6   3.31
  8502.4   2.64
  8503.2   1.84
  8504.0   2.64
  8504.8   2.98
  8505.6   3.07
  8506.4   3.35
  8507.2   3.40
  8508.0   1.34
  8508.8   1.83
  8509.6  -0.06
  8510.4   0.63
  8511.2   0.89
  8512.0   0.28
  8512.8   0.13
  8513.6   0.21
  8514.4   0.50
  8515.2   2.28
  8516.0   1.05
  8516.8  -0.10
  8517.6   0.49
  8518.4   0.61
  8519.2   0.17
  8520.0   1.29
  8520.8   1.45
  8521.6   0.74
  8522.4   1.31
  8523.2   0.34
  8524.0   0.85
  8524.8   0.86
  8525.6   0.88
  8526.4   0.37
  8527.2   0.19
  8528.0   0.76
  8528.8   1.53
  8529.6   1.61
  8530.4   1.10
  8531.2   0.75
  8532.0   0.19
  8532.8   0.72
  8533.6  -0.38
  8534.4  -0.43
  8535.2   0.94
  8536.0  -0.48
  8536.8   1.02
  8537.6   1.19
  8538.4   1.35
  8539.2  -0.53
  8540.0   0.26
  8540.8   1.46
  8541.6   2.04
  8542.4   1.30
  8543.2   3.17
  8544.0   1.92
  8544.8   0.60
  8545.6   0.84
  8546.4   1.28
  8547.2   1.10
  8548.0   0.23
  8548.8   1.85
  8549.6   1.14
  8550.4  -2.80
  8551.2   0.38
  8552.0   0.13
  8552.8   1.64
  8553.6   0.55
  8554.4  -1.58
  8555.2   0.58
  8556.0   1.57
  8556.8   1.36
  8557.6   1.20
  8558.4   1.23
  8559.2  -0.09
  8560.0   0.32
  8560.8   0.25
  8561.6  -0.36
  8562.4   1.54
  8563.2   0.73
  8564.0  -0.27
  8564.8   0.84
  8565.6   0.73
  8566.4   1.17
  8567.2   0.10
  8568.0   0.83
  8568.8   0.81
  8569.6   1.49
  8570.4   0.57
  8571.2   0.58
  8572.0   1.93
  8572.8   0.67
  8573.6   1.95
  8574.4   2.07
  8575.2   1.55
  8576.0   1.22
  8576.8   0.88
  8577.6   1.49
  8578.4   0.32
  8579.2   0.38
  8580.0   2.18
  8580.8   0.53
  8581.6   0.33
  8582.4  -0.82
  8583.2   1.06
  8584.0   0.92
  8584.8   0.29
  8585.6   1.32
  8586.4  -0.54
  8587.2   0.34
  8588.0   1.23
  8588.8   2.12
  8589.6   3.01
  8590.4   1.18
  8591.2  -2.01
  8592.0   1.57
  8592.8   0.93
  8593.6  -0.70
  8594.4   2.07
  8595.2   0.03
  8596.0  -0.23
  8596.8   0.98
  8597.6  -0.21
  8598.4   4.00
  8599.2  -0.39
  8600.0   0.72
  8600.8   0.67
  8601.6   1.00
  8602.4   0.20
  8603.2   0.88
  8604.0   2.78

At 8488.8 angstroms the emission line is [O II]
